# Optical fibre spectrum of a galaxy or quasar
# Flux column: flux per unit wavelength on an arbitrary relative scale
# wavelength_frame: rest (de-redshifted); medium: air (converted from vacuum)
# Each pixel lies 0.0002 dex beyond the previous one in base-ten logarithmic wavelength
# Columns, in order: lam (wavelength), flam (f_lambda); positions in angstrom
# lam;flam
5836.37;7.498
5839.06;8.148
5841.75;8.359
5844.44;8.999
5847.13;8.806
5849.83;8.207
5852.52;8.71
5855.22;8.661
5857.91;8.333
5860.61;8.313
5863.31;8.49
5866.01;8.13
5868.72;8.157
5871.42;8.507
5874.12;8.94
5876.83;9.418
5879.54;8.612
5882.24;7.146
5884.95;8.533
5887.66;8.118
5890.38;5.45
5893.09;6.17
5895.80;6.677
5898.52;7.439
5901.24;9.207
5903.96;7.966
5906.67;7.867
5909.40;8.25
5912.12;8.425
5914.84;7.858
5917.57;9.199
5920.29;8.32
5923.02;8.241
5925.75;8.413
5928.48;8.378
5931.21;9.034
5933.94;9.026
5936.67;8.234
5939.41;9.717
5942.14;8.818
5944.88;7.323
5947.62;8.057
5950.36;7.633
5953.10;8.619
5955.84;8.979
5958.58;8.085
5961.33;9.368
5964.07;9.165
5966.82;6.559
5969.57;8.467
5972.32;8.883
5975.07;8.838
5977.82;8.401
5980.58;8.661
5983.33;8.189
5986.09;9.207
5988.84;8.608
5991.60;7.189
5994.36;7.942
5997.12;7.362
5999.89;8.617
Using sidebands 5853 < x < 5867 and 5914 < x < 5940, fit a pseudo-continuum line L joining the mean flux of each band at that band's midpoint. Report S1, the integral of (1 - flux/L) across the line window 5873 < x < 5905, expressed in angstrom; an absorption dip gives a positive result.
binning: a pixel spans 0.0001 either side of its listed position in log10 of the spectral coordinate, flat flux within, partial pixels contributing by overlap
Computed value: 2.7 angstrom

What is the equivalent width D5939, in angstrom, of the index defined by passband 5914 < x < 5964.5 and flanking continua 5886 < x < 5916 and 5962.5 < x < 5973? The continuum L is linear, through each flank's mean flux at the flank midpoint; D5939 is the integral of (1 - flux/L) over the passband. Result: -3.7 angstrom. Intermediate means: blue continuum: 7.59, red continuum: 8.25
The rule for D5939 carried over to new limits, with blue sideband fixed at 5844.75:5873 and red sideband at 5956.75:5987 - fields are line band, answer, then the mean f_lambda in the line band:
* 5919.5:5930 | 0.2 angstrom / 8.35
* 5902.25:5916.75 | 0.6 angstrom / 8.14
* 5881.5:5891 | 1.1 angstrom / 7.46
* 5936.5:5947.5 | 0.0 angstrom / 8.5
